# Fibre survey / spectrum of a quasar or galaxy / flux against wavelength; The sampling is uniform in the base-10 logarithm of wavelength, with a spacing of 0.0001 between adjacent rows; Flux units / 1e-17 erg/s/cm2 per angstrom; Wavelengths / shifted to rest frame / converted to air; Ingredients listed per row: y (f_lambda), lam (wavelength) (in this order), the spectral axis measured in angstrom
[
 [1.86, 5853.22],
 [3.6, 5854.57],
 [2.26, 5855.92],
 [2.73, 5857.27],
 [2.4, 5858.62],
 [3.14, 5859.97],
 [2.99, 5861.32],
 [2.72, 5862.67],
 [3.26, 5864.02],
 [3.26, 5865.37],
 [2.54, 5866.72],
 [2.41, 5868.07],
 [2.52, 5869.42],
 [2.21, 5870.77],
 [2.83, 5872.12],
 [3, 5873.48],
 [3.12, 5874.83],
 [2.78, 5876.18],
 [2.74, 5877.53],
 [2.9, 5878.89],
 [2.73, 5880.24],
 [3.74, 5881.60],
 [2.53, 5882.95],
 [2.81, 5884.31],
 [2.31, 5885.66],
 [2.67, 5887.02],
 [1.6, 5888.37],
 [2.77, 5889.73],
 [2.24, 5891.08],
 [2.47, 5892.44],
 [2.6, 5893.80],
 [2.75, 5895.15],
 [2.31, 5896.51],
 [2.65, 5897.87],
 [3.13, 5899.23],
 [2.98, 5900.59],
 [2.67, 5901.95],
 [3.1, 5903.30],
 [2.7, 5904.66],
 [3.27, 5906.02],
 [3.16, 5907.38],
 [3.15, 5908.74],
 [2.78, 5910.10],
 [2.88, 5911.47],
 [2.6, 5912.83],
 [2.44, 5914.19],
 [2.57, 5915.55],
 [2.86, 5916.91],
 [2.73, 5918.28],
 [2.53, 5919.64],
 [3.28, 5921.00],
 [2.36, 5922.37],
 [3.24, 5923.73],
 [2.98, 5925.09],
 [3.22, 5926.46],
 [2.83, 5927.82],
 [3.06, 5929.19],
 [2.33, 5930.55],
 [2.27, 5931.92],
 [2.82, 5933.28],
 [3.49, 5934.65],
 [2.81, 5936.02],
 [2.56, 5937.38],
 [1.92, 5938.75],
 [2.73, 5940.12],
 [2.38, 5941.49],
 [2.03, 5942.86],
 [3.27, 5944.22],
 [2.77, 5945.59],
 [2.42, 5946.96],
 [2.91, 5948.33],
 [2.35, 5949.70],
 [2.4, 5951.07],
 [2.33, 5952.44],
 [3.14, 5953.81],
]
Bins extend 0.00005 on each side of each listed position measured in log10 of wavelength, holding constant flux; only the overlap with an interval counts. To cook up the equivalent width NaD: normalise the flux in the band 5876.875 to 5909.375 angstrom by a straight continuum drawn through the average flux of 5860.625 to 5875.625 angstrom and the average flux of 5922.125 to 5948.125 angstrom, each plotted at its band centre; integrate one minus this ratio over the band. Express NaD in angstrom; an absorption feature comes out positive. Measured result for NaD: 0.3 angstrom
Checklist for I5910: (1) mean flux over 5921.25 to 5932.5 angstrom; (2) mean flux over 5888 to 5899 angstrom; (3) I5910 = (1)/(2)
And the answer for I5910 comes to 1.1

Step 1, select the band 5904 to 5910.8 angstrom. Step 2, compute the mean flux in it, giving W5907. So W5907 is 3.01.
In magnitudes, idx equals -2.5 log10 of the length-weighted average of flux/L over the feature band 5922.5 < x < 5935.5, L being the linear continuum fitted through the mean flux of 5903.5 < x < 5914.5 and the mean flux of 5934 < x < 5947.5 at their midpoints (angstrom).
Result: -0.06 mag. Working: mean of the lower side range 2.9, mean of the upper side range 2.64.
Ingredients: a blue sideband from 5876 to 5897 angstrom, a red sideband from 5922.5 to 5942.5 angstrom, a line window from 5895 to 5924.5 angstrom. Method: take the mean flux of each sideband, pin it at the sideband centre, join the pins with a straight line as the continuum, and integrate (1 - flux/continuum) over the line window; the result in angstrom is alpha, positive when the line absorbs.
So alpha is -1.6 angstrom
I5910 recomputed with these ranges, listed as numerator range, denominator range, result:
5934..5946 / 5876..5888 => 0.96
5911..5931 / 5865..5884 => 1.00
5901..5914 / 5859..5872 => 1.05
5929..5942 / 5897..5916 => 0.92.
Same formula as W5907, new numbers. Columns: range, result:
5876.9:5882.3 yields 3.03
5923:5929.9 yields 3.06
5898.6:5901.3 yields 3.05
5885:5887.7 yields 2.49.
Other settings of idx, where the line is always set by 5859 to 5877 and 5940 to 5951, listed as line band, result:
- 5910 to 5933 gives -0.04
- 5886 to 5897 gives 0.14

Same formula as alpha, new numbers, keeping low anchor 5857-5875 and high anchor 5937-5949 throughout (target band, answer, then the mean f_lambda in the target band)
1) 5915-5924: -0.5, 2.78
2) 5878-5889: 0.3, 2.67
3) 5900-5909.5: -1.2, 3.01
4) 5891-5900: 0.3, 2.62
